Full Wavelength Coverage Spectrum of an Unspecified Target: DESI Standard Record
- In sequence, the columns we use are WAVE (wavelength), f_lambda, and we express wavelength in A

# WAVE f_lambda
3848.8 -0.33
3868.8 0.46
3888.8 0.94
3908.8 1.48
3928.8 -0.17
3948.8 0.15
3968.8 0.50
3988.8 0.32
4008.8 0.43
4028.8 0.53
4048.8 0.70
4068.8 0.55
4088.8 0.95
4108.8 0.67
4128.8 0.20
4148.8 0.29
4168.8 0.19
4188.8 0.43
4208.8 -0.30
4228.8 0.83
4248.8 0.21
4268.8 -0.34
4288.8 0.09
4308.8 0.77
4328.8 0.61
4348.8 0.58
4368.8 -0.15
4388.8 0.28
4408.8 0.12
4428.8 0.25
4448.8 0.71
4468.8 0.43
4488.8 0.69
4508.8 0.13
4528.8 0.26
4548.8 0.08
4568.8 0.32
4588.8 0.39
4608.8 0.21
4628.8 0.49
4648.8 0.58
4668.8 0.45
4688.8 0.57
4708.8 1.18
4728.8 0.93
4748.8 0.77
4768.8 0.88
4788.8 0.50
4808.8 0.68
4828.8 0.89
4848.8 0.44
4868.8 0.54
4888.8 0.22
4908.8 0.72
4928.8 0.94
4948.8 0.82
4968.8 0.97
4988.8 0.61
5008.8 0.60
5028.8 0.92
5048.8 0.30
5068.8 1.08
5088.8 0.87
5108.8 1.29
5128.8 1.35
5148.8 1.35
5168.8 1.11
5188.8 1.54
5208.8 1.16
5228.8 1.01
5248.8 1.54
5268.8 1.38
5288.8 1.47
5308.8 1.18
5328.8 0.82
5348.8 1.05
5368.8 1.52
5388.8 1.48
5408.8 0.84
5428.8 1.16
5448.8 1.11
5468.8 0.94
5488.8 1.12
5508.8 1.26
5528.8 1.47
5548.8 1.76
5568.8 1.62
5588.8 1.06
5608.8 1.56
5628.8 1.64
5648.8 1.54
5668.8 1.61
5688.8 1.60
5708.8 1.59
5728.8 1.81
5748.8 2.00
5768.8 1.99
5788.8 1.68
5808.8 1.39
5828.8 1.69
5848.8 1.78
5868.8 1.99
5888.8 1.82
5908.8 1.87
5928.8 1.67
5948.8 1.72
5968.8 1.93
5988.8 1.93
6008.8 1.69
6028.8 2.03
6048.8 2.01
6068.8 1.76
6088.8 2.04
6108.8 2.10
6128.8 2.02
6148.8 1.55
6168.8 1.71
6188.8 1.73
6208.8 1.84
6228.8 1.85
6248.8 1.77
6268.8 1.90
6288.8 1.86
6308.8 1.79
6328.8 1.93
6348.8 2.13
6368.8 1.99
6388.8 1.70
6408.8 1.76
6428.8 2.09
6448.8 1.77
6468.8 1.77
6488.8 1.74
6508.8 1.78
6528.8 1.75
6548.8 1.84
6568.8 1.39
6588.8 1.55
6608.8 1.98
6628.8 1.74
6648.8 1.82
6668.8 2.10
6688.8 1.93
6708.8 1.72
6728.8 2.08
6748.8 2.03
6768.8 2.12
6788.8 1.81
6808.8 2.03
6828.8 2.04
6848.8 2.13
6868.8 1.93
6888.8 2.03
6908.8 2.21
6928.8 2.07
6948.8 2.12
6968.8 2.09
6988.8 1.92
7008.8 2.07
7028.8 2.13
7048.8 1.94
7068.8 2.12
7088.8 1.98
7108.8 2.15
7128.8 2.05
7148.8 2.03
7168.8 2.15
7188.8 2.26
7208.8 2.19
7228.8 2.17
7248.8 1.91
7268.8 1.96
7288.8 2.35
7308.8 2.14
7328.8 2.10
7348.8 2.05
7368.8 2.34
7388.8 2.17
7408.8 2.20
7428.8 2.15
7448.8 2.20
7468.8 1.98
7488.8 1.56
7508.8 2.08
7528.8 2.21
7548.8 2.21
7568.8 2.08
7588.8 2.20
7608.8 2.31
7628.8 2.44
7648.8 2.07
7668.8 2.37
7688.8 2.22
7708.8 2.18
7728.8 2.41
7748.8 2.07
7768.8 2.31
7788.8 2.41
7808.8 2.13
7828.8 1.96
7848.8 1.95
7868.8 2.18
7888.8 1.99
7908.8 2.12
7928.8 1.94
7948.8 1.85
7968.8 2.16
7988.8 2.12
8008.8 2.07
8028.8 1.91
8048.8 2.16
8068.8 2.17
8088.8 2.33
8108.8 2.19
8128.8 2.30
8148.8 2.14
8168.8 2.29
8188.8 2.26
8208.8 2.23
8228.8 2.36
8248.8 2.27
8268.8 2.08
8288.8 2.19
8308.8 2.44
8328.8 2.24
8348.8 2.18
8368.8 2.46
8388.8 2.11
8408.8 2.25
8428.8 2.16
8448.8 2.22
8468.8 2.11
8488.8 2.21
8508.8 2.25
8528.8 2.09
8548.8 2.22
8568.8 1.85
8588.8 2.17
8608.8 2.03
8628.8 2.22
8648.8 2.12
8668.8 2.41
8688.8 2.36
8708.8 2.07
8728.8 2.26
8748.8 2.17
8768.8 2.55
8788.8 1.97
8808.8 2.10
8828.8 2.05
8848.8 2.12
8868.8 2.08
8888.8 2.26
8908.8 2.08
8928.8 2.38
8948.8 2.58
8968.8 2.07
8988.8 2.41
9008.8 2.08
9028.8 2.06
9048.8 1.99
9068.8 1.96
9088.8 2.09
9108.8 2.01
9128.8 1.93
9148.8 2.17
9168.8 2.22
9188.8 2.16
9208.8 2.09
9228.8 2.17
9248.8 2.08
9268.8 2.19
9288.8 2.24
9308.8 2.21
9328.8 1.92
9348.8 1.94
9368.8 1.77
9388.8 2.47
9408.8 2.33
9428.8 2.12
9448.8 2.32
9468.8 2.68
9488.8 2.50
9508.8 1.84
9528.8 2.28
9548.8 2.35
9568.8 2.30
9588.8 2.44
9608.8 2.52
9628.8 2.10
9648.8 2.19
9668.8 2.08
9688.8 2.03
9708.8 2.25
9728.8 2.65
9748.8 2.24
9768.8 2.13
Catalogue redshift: 0.271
